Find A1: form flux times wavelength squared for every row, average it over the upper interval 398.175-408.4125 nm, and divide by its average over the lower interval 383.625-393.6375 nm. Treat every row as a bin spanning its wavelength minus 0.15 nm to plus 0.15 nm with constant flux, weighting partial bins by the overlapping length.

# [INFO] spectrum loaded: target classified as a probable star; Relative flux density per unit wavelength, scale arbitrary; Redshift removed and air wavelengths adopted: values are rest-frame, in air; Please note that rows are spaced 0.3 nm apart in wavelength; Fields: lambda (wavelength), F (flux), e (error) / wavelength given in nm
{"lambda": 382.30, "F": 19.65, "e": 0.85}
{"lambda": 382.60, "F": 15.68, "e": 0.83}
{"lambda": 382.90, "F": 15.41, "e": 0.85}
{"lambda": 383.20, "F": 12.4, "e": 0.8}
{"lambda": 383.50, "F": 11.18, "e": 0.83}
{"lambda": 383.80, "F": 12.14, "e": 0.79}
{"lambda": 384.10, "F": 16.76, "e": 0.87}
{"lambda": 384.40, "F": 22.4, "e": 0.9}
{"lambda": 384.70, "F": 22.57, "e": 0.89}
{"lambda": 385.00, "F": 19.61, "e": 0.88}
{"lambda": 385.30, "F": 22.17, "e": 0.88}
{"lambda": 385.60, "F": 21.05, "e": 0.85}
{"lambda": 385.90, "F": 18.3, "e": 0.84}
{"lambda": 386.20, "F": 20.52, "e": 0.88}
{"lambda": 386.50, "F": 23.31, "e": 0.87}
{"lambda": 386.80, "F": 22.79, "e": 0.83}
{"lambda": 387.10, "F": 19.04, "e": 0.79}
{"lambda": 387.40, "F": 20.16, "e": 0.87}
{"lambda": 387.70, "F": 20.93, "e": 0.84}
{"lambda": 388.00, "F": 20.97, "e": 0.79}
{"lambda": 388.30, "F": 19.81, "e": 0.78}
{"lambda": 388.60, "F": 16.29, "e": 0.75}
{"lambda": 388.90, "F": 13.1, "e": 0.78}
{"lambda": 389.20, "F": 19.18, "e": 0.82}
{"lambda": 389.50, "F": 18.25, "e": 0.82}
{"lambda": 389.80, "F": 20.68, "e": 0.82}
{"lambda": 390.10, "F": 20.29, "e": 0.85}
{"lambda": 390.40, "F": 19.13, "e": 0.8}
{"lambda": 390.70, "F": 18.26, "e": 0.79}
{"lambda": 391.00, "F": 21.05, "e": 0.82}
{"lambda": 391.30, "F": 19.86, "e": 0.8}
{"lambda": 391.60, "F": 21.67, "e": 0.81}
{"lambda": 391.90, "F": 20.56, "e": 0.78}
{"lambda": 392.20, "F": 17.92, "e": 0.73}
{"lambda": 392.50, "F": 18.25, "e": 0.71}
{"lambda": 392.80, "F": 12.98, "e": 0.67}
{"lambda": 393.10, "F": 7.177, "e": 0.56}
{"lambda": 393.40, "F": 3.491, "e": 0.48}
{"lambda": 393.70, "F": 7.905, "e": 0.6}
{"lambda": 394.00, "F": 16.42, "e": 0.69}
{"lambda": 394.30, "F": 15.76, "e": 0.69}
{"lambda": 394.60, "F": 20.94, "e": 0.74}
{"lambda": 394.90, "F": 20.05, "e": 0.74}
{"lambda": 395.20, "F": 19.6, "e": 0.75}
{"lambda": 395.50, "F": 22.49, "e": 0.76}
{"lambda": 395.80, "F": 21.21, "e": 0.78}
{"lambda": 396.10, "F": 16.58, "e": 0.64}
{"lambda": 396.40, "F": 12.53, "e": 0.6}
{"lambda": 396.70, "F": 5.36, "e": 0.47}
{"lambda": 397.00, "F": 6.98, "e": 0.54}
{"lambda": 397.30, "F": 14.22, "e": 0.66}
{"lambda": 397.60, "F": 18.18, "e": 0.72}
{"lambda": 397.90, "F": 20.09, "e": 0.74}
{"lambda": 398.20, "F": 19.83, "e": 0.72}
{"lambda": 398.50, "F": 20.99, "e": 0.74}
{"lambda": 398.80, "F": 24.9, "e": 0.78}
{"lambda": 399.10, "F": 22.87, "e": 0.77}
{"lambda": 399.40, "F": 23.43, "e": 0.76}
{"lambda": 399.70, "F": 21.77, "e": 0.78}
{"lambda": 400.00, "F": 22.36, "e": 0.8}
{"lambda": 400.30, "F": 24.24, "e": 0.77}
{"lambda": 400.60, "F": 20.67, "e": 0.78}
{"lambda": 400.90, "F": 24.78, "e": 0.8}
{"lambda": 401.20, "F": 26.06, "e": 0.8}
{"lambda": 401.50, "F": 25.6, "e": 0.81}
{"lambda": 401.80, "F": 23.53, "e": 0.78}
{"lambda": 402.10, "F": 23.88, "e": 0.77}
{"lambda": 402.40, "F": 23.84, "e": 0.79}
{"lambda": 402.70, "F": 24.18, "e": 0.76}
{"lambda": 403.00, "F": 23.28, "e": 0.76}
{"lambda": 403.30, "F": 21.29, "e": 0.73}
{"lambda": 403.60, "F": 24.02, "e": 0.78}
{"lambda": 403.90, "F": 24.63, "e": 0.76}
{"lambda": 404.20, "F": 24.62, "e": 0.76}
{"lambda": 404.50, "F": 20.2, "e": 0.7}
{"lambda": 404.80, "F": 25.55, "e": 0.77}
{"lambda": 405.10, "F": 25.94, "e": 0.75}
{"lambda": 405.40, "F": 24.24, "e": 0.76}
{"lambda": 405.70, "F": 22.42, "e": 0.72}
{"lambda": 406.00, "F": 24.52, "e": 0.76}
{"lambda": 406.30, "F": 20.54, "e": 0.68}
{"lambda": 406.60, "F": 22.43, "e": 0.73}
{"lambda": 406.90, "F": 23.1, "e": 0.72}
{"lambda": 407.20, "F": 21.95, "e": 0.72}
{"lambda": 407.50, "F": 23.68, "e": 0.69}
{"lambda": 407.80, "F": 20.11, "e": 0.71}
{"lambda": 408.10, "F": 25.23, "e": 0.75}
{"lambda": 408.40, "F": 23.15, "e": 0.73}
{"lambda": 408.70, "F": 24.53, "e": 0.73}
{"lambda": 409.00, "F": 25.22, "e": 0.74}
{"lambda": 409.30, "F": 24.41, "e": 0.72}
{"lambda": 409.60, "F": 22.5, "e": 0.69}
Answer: 1.37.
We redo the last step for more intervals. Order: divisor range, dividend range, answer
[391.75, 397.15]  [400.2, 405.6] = 1.69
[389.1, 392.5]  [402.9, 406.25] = 1.29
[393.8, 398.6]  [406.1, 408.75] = 1.43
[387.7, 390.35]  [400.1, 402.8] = 1.37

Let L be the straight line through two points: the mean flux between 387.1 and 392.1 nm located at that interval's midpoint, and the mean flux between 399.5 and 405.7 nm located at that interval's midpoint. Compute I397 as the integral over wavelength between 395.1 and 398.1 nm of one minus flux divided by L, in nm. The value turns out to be 0.82 nm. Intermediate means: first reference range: 19.4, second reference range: 23.7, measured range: 15.7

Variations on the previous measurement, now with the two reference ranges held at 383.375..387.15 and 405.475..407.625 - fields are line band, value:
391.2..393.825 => 0.78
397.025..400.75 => 0.15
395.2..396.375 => 0.10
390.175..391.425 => 0.04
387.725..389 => 0.12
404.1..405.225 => -0.08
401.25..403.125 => -0.18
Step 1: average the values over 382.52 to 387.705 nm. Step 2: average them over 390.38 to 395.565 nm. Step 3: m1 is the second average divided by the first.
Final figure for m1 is 0.90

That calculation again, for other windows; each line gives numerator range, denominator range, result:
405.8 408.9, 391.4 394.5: 1.59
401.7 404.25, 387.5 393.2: 1.29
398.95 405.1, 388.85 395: 1.40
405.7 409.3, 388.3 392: 1.22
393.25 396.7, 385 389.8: 0.79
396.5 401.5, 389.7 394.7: 1.20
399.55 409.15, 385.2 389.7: 1.19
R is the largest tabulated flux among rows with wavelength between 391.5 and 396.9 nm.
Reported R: 22.49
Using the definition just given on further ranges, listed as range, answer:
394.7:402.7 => 26.06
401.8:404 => 24.63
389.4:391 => 21.05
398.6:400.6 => 24.9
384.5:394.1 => 23.31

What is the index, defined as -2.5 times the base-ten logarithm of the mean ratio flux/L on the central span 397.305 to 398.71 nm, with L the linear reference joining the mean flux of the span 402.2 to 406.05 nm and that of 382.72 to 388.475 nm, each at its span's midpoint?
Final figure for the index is 0.14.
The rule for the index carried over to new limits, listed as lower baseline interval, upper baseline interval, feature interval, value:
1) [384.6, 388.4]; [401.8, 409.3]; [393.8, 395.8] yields 0.15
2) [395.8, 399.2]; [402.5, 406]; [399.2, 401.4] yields -0.19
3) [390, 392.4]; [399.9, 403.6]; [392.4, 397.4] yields 0.43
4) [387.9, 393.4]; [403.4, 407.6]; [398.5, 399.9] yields -0.10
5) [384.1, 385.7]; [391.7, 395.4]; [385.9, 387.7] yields -0.06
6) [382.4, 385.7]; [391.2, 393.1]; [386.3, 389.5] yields -0.12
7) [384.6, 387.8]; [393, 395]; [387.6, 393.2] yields -0.10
